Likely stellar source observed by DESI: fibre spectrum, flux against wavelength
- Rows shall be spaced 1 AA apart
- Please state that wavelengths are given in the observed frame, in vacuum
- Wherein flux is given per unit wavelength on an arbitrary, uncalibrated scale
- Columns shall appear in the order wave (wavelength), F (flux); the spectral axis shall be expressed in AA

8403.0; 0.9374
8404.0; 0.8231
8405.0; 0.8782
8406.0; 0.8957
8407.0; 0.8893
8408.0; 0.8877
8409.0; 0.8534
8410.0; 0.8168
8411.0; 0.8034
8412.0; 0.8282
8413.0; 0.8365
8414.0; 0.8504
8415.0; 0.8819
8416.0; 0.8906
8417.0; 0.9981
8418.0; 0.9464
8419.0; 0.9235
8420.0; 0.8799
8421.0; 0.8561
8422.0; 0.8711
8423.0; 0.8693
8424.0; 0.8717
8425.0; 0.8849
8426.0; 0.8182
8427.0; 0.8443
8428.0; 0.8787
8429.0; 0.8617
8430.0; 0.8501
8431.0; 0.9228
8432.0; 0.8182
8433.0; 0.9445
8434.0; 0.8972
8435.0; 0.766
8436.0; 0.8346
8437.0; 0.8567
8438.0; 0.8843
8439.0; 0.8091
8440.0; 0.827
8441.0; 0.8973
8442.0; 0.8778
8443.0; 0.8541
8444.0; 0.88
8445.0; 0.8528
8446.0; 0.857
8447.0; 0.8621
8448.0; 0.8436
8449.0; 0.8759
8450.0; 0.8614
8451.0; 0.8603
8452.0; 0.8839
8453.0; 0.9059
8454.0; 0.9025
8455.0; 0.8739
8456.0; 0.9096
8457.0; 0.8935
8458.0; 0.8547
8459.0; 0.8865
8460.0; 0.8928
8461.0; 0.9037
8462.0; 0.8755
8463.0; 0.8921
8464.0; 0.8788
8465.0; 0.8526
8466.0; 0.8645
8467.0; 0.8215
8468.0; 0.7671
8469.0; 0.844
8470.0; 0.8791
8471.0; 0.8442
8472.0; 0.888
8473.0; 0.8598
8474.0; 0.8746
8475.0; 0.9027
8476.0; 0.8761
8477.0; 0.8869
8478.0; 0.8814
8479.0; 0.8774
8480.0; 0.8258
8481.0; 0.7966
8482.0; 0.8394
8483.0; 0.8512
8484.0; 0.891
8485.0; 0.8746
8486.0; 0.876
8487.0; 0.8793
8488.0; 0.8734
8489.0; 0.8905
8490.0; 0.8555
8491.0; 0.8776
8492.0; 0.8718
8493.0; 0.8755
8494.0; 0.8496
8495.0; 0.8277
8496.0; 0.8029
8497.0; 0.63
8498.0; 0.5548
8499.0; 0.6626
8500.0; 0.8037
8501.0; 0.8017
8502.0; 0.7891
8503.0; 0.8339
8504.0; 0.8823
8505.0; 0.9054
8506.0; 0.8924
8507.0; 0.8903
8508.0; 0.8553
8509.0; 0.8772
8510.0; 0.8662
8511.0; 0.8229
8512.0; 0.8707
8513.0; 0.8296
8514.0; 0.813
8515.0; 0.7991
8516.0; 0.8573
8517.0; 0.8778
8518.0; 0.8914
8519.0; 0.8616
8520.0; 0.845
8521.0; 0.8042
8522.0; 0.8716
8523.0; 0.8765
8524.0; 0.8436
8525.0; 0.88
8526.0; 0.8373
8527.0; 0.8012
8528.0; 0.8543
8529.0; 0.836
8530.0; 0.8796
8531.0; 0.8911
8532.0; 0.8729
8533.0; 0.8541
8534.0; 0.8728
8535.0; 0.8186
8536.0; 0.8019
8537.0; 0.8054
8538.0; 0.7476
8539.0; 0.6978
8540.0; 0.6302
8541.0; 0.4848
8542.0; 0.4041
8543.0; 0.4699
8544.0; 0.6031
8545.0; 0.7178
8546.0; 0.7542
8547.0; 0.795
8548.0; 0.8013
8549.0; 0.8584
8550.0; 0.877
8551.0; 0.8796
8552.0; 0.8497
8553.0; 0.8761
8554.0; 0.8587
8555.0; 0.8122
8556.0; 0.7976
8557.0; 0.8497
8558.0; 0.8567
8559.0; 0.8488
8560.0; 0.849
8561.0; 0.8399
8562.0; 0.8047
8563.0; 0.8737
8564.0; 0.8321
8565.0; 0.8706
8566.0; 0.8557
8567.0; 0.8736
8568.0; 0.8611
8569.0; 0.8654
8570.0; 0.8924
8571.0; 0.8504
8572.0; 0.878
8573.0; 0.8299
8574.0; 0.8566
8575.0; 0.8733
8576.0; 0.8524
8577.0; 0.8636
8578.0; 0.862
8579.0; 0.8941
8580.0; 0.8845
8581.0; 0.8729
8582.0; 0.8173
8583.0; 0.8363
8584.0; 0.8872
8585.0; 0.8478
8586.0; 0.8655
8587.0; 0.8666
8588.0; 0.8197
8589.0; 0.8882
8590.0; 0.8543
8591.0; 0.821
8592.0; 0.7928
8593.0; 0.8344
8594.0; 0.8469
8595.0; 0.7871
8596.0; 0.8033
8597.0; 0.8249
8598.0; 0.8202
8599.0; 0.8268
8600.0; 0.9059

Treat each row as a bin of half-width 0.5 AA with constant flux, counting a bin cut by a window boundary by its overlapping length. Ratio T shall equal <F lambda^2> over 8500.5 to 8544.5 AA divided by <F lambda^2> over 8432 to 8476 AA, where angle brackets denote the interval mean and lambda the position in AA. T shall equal 0.95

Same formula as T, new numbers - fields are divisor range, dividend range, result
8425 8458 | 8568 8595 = 1.02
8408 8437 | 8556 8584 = 1.02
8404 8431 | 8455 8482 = 1.01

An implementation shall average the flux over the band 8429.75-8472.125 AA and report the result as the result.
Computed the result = 0.866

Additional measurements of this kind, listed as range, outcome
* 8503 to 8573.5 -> 0.821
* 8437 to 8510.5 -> 0.854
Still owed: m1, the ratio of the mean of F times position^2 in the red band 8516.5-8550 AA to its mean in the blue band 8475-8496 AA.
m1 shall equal 0.92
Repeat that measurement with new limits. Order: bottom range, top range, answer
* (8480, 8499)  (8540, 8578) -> 0.99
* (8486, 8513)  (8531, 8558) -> 0.93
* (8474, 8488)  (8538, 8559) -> 0.88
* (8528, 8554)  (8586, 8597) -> 1.10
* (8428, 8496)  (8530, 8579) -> 0.95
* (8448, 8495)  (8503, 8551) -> 0.94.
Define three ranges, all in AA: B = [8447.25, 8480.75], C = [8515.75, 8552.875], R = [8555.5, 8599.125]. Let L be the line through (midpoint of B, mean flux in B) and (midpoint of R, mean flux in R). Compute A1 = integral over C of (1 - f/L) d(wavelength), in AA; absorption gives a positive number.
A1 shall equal 2.8 AA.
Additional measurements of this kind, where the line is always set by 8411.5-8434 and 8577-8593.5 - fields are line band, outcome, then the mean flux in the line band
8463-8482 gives 0.3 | 0.857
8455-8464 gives -0.1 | 0.887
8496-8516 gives 1.3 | 0.811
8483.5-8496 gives 0.0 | 0.868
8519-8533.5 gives 0.1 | 0.854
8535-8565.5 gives 3.1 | 0.772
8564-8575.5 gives -0.1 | 0.863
